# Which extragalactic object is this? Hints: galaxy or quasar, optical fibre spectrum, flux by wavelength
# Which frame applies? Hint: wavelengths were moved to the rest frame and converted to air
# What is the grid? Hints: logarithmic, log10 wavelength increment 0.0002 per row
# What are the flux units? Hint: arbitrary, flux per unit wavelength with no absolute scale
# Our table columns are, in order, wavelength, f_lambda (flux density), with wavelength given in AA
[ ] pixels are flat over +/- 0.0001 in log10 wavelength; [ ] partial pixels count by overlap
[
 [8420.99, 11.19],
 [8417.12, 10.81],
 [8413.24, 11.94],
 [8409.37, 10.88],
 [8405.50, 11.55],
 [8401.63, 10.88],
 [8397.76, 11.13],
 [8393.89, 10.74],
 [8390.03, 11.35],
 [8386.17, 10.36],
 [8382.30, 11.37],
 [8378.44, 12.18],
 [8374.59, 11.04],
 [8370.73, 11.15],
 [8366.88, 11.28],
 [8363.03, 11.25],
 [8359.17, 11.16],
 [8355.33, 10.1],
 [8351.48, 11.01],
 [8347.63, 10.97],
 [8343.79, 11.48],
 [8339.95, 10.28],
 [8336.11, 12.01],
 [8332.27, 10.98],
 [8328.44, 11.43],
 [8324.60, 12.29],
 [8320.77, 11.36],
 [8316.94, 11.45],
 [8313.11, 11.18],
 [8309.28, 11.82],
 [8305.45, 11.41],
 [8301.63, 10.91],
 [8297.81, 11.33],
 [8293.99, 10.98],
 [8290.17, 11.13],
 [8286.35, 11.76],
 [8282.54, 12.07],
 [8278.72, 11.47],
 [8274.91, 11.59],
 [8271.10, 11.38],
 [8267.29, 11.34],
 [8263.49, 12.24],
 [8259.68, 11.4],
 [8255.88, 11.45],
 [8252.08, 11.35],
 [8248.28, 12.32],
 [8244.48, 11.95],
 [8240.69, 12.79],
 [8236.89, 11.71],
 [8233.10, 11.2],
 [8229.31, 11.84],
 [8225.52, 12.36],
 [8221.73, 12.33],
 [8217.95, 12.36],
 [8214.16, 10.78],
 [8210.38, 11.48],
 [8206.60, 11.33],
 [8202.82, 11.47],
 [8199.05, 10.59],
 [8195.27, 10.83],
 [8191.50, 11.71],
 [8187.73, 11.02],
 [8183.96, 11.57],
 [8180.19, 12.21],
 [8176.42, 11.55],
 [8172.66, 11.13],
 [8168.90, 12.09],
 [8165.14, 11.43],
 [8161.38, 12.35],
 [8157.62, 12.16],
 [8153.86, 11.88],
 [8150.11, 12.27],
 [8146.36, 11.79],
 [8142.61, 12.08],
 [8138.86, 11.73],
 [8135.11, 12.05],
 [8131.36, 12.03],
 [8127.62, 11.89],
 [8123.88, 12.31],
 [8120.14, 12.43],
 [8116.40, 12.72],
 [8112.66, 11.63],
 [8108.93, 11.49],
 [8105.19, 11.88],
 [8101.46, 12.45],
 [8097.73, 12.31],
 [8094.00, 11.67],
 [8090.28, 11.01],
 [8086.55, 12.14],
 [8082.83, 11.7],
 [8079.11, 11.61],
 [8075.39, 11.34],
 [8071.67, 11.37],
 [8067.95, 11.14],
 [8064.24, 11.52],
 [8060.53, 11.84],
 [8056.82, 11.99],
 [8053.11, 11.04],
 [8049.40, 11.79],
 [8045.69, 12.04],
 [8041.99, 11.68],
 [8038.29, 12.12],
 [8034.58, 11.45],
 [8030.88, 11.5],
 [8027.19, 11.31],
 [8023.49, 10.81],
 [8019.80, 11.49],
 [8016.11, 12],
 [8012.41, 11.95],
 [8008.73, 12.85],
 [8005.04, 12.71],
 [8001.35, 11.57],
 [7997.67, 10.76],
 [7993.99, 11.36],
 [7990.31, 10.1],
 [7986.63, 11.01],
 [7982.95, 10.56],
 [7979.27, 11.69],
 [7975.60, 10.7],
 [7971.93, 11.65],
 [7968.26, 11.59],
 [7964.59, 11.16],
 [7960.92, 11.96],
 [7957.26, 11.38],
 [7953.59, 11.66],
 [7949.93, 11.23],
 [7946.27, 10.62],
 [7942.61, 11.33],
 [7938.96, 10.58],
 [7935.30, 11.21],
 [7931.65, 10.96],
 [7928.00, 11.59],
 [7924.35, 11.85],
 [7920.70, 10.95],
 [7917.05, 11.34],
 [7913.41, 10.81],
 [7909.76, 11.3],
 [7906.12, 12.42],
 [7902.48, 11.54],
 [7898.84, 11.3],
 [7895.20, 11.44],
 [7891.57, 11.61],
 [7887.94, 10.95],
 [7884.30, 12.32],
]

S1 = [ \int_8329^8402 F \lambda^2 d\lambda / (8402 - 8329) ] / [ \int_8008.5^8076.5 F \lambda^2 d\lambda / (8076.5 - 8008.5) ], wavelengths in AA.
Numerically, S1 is 1.0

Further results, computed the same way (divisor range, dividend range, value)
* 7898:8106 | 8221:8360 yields 1.07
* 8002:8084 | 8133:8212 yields 1.03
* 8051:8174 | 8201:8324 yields 1.02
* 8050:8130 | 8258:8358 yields 1.02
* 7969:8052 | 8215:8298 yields 1.08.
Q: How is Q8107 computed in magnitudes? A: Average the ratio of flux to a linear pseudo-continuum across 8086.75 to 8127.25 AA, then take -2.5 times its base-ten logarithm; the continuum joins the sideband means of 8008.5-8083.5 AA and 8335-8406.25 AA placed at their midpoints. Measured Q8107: -0.044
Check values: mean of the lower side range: 11.6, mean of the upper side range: 11.1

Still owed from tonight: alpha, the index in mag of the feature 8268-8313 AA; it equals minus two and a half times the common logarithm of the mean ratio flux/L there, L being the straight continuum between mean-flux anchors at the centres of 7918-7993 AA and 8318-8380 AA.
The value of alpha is -0.018 mag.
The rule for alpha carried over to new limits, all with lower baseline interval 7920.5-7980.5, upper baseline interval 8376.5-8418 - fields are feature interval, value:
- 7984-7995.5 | 0.05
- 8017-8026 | 0.00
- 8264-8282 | -0.03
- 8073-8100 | -0.04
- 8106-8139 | -0.07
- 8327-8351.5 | 0.00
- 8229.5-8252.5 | -0.06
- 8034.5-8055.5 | -0.04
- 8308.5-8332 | -0.03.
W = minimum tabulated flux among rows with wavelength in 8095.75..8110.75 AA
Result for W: 11.49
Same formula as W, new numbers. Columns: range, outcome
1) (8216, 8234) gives 11.2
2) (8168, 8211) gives 10.59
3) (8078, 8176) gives 11.01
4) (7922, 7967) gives 10.58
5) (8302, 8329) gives 11.18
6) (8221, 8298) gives 10.98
